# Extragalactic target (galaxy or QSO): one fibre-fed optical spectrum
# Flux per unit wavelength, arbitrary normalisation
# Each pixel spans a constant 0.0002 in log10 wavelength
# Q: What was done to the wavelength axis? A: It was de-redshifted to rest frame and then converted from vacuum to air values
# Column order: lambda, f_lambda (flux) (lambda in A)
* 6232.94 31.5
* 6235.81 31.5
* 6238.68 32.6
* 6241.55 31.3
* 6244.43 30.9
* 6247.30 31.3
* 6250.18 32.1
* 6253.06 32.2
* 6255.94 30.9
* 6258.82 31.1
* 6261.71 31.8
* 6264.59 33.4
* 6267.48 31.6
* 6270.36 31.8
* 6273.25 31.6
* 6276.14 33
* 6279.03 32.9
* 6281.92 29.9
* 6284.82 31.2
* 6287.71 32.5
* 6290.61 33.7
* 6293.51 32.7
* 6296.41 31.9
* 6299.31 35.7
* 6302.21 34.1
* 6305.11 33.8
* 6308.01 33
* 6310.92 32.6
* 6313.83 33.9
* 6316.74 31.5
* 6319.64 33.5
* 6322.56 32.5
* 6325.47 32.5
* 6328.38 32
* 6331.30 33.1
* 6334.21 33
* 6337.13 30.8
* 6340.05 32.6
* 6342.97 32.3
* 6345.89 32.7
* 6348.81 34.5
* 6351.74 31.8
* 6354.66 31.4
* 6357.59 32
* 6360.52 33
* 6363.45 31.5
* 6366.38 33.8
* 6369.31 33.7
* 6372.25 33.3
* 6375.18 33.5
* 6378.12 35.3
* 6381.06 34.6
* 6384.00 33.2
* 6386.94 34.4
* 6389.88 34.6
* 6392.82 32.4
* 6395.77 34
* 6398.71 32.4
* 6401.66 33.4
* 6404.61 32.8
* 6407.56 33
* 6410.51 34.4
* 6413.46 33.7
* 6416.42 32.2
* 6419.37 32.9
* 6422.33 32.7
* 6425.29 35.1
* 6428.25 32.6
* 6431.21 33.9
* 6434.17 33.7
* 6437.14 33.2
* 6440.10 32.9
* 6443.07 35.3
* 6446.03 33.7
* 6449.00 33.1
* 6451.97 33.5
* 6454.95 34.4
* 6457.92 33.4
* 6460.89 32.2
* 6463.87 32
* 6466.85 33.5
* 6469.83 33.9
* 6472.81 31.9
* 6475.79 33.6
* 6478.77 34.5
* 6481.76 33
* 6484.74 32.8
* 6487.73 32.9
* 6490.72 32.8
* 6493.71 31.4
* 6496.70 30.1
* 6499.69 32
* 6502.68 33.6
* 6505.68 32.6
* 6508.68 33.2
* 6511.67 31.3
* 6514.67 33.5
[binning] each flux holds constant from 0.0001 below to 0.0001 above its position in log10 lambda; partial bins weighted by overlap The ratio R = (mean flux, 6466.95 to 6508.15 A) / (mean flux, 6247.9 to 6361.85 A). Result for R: 1.0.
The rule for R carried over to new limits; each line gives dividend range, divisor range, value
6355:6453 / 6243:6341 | 1.03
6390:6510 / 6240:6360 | 1.02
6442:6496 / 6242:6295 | 1.04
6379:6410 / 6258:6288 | 1.05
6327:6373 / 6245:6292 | 1.02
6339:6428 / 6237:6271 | 1.05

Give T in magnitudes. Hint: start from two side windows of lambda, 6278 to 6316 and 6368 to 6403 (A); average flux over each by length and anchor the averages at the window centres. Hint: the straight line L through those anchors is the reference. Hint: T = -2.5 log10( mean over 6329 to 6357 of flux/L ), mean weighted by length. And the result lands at 0.03 mag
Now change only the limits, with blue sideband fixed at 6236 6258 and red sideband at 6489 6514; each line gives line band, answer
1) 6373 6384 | -0.076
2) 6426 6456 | -0.053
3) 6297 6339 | -0.041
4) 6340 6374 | -0.030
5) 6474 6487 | -0.042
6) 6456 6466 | -0.020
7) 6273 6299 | -0.022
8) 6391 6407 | -0.036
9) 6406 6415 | -0.056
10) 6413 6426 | -0.039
